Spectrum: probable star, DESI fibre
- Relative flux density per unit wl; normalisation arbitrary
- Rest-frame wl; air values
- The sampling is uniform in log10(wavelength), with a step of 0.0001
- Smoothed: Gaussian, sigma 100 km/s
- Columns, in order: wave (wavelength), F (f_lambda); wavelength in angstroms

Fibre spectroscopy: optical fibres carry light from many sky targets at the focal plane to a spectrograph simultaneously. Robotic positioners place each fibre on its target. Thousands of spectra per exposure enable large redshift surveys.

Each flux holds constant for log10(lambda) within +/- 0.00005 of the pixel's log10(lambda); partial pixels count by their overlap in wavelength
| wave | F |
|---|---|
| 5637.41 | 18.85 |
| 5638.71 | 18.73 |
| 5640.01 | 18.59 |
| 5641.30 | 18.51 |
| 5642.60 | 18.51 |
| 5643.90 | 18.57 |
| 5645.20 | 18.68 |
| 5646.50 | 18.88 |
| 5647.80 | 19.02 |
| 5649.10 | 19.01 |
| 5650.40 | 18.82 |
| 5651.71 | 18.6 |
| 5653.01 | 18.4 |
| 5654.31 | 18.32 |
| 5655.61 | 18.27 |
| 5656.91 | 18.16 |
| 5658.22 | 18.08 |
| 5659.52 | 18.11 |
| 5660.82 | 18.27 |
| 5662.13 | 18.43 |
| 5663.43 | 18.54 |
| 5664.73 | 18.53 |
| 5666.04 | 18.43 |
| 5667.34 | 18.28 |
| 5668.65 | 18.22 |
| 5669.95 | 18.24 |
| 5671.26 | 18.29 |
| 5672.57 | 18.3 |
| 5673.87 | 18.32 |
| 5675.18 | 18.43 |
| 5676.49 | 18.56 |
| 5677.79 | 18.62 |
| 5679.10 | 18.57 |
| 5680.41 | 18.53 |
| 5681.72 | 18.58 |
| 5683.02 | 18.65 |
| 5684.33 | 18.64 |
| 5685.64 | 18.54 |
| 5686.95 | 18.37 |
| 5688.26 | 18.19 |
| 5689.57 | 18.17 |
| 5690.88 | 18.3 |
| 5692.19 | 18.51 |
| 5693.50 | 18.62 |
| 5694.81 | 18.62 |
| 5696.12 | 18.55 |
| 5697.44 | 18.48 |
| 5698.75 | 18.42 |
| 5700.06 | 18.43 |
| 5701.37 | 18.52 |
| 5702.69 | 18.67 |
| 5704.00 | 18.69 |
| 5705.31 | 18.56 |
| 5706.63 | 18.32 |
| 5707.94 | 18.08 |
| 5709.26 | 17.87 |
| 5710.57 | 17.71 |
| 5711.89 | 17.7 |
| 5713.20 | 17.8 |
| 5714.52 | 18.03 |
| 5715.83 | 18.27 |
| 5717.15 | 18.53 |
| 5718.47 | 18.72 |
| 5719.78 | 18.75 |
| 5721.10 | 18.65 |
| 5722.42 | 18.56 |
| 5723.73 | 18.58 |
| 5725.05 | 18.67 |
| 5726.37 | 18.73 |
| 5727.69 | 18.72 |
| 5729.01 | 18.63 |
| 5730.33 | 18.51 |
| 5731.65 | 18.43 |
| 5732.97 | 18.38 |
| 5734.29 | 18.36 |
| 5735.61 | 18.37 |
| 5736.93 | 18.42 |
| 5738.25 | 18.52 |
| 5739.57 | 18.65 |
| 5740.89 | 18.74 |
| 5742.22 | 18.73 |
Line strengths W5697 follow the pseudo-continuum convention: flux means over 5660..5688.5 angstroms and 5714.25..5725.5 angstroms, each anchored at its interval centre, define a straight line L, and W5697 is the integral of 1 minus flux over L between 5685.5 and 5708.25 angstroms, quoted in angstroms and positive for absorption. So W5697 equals 0.1 angstroms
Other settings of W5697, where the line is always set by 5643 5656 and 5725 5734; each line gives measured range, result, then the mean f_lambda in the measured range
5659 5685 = 0.28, 18.4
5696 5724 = 0.35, 18.4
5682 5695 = 0.10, 18.5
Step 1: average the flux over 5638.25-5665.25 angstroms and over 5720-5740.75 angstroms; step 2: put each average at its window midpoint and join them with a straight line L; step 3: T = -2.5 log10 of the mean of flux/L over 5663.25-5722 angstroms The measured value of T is 0.009 mag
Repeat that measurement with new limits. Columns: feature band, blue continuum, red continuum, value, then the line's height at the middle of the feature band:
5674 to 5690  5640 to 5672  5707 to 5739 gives 0.00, 18.4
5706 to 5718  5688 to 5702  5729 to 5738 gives 0.02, 18.4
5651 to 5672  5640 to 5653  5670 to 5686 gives 0.02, 18.6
